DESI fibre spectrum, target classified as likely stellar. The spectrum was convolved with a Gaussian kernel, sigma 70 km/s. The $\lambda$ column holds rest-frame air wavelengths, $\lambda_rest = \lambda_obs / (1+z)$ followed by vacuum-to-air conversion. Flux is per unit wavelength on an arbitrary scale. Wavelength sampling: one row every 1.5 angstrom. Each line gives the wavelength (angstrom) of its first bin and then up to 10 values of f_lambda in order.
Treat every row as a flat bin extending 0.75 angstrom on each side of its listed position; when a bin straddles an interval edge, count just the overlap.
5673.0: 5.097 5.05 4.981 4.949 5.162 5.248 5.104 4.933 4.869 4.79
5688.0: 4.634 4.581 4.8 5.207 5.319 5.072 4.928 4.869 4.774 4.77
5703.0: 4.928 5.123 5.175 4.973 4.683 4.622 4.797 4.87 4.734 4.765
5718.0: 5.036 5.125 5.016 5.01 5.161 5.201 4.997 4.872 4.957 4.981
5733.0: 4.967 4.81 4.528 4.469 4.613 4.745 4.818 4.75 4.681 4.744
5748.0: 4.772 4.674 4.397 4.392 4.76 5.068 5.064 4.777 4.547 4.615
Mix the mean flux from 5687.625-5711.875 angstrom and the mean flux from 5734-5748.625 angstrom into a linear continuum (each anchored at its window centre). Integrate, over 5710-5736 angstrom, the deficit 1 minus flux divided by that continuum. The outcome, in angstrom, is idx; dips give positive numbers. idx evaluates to -0.78 angstrom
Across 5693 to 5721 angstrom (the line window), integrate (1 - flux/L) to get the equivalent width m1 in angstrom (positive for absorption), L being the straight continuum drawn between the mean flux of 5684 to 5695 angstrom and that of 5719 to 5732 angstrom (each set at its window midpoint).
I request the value 0.2 angstrom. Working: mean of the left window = 4.89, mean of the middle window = 4.93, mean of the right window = 5.03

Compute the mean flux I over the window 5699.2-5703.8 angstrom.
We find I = 4.83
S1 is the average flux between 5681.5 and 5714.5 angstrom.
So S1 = 4.9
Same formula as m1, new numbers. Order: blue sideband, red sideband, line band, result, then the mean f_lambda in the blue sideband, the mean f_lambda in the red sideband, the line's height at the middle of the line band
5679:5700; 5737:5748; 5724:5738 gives -0.39 angstrom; 4.95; 4.7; 4.75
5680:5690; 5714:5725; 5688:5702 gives -0.01 angstrom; 4.88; 4.98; 4.91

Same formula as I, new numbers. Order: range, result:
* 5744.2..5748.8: 4.73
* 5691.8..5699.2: 5.08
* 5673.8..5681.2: 5.08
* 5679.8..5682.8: 5.17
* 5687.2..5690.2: 4.61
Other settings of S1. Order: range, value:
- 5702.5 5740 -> 4.9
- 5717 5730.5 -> 5.04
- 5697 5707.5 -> 4.94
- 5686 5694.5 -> 4.88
